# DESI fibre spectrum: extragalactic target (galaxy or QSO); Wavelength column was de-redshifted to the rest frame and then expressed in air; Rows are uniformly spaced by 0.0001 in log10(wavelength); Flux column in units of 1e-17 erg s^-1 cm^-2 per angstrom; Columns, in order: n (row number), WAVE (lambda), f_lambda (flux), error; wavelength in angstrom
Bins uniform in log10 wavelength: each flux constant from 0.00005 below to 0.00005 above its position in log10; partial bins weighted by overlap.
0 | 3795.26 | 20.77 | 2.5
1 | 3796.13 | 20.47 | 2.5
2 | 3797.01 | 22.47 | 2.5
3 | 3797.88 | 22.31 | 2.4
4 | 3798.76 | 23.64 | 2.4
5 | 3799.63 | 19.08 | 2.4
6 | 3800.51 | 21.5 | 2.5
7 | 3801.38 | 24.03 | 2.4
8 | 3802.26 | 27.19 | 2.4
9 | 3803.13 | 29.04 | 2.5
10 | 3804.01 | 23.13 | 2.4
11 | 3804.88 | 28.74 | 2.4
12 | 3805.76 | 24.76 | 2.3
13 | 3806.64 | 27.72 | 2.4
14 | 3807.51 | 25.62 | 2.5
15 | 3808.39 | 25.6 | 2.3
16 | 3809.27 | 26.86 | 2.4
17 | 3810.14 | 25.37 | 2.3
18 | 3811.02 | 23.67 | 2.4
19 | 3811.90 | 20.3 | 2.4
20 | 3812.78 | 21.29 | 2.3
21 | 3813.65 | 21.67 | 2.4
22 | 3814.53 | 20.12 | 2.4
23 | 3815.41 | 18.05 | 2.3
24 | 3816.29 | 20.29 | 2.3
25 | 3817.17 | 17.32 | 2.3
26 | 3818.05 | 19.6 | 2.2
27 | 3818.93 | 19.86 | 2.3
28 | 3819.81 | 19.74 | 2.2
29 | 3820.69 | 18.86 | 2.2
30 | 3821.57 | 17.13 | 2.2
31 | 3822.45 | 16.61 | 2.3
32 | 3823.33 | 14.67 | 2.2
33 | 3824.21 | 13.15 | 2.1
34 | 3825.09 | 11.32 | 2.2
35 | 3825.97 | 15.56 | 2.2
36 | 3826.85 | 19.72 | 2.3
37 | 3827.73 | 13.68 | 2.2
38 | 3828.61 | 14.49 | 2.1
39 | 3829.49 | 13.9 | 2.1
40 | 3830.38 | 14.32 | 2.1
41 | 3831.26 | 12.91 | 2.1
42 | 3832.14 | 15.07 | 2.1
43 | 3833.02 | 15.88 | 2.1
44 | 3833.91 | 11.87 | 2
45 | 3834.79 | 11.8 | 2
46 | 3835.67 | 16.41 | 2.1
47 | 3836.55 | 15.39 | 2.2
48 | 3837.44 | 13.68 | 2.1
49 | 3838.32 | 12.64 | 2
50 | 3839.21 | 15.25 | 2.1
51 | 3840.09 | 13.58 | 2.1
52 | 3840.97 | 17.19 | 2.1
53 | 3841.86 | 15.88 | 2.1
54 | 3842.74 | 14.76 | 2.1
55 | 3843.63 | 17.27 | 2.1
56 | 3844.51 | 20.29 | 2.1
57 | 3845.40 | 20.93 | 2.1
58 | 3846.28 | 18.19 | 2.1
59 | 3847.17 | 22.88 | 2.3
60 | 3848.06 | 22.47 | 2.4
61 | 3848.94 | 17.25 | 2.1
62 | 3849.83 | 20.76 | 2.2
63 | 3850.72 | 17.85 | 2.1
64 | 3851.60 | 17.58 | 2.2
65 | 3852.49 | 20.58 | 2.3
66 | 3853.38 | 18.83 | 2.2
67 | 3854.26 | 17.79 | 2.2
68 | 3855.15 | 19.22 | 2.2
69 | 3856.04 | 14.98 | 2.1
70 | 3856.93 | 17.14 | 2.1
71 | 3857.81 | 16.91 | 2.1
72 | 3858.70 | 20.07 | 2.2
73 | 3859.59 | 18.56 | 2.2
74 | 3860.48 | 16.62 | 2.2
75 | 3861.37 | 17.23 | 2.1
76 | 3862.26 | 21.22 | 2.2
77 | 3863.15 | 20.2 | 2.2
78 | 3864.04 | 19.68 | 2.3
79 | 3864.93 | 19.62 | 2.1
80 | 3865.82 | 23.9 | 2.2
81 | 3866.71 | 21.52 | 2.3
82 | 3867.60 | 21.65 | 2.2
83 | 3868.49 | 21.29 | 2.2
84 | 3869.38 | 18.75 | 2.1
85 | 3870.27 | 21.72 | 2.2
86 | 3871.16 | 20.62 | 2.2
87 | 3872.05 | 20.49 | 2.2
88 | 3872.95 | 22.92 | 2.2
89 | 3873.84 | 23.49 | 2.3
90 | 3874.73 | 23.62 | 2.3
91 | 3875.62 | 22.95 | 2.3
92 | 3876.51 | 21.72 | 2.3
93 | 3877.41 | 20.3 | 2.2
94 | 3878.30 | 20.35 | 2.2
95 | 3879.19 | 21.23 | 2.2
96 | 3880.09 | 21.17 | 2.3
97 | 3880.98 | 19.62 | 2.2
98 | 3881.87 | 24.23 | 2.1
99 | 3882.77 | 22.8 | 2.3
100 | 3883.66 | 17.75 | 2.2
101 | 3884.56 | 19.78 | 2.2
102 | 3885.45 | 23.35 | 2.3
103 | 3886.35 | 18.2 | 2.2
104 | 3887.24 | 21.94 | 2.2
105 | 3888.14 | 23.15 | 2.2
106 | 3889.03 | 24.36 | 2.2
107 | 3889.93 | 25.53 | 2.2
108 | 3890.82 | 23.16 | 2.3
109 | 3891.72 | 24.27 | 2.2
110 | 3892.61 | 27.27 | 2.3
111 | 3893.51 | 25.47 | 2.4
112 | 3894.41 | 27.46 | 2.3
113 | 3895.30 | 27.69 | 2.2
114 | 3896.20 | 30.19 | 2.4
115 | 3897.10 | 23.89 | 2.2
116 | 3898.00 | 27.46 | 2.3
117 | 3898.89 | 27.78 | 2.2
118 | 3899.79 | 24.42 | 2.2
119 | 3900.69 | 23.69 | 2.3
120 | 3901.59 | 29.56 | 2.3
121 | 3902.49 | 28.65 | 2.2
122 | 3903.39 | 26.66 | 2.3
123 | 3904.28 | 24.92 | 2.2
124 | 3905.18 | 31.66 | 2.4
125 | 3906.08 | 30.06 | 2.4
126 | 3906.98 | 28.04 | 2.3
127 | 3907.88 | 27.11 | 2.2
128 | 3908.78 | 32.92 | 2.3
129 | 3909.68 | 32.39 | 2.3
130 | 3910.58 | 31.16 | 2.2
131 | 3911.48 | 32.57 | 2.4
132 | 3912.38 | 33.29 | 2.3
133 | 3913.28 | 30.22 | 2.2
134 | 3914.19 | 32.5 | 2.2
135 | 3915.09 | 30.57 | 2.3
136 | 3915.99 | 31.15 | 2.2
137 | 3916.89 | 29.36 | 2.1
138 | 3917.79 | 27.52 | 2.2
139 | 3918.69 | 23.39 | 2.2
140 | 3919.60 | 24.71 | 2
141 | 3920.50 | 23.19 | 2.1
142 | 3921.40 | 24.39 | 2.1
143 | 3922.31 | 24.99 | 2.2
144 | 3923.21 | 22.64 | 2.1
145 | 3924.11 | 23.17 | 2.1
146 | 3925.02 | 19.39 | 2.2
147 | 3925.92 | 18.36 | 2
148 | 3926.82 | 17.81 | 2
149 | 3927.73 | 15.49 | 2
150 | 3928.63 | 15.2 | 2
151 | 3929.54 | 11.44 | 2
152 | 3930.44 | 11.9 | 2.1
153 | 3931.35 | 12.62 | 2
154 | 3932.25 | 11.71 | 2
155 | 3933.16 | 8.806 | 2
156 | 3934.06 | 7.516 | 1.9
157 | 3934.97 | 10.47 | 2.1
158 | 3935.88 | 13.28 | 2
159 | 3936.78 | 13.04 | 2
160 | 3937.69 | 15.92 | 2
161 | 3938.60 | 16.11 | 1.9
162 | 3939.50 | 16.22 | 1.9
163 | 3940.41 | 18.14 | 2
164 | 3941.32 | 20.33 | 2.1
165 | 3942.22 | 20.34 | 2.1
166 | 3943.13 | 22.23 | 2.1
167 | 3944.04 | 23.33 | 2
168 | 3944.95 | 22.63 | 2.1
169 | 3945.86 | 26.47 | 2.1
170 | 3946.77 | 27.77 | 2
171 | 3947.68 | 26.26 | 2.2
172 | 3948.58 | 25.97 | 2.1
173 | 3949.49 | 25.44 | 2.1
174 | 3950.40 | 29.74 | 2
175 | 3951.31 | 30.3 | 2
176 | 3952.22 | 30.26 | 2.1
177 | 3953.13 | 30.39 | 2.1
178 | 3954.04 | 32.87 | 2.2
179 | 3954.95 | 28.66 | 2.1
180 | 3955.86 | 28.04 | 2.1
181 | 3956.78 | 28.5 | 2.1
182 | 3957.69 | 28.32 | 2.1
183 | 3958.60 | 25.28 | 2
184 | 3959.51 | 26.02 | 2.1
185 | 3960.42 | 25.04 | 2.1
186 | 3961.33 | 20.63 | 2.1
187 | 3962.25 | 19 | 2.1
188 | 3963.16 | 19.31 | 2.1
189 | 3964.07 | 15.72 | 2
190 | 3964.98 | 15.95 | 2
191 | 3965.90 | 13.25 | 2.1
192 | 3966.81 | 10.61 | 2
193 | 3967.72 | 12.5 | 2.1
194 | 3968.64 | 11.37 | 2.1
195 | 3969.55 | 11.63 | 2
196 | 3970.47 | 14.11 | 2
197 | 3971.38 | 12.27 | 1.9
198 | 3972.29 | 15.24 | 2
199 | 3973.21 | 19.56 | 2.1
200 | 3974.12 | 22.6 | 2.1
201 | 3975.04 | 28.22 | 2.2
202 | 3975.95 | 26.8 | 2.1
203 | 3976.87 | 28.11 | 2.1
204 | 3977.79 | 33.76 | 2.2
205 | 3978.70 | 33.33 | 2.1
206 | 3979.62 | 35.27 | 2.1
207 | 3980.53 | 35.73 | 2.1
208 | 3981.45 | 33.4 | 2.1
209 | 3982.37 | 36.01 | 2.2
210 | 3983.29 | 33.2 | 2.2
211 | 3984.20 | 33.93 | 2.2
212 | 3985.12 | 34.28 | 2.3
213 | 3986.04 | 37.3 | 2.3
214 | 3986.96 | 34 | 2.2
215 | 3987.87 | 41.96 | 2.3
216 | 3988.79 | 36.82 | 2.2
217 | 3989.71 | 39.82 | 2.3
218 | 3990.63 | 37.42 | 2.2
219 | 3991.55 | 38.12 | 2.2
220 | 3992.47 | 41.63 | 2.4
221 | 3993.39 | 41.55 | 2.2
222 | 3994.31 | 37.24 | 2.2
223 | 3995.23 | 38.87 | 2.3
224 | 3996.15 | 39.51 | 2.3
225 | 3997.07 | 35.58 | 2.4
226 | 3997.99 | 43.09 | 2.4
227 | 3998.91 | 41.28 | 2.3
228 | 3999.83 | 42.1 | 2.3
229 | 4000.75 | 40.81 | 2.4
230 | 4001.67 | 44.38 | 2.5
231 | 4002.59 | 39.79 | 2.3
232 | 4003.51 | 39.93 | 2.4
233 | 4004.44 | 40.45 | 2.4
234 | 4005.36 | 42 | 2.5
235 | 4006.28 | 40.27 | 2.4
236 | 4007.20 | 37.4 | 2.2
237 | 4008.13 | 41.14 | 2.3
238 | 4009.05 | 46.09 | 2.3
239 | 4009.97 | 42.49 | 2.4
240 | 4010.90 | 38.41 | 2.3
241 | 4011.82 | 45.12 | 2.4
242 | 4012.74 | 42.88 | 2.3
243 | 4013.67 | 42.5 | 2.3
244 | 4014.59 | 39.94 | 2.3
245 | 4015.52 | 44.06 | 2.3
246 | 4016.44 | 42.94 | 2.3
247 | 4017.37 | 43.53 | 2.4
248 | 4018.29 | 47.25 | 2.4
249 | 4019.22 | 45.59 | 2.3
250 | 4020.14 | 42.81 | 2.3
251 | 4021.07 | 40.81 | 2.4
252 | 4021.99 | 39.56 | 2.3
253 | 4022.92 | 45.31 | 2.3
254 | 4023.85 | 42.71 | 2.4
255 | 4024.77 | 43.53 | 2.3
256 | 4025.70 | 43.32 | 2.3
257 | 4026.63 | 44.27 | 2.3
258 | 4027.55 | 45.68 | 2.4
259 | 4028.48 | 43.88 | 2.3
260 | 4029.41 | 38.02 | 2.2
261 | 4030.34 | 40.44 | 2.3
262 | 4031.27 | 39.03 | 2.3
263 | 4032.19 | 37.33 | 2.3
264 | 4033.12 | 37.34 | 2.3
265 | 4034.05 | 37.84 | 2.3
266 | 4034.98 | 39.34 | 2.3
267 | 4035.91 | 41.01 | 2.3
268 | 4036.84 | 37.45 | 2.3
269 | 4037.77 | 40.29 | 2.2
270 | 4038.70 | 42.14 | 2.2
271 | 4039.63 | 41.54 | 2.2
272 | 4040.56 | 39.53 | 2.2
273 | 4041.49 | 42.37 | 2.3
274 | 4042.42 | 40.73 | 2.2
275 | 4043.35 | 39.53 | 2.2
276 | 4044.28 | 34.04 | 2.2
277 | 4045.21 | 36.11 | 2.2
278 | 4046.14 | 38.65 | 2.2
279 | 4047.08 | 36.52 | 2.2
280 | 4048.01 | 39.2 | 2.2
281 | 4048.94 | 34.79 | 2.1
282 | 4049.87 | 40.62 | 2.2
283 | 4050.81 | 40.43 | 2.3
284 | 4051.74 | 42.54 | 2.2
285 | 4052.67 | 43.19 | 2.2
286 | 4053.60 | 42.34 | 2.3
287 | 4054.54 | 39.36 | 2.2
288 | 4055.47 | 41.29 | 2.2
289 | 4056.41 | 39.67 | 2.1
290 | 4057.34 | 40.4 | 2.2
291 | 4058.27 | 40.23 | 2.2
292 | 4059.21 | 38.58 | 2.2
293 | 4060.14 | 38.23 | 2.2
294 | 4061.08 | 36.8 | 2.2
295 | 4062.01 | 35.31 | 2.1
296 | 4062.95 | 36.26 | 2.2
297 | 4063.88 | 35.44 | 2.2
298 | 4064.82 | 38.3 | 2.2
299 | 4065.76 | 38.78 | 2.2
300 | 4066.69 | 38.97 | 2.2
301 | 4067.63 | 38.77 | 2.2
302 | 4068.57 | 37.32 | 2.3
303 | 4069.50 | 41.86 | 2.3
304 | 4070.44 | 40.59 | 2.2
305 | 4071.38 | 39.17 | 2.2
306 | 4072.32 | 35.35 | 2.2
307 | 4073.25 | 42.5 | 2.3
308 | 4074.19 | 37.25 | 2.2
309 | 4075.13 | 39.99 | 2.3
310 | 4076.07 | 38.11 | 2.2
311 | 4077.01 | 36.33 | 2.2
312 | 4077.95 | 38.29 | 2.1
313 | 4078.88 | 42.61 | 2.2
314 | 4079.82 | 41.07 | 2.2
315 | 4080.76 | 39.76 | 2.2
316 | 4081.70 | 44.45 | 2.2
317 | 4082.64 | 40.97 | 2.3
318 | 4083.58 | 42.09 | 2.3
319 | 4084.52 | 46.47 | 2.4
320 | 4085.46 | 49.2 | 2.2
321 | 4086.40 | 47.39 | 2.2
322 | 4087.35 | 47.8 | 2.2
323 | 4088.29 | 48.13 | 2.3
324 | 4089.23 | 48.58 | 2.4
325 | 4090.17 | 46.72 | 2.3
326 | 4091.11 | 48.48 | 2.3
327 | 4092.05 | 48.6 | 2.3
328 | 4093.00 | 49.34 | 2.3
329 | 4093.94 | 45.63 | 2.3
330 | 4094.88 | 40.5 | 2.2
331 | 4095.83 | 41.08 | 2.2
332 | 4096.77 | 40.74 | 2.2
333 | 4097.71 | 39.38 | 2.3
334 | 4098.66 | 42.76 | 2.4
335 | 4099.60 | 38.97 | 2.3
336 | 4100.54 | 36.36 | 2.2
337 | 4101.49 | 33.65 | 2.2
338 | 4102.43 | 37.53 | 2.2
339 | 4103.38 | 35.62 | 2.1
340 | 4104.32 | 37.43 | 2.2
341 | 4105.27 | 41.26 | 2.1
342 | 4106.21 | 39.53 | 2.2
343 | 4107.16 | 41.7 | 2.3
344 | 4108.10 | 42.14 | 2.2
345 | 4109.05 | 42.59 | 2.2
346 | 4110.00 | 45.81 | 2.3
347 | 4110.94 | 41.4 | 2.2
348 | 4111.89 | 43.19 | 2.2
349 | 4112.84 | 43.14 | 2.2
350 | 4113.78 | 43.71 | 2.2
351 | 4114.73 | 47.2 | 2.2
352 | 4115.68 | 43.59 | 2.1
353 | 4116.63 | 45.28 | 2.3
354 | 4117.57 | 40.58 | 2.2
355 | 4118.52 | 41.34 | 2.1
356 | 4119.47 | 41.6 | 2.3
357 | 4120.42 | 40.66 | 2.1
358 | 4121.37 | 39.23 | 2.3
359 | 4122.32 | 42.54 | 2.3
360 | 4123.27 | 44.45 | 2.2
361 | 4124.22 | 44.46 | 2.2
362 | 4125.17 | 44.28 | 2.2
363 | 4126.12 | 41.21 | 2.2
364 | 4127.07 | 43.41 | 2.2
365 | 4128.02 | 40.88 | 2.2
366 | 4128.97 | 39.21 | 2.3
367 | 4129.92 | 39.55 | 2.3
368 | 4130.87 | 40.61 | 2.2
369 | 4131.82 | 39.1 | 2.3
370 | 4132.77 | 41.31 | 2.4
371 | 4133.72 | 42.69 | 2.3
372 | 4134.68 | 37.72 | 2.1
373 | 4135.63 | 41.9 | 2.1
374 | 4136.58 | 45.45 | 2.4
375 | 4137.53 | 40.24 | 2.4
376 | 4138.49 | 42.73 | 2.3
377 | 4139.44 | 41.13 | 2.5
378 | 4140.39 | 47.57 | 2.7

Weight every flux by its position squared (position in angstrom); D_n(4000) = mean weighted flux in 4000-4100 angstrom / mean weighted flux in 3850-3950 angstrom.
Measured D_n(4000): 2.00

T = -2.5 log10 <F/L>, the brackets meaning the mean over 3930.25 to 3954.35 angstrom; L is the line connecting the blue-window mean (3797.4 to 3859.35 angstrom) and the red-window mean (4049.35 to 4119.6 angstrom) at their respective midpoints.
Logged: 0.38 mag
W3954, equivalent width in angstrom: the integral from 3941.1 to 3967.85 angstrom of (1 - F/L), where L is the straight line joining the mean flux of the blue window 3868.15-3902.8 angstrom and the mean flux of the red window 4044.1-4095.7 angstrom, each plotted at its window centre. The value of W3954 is 5.4 angstrom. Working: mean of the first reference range 23.4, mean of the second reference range 40.9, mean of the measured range 23.9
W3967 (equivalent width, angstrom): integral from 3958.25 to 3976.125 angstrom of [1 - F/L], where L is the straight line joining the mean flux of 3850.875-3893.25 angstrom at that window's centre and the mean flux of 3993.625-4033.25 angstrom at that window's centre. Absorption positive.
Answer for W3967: 8.6 angstrom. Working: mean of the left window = 20.8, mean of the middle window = 18.1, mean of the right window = 41.6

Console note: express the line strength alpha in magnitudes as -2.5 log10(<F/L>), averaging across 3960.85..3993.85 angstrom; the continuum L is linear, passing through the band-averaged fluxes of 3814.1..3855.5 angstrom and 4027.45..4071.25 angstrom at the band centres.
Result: 0.18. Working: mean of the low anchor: 16.9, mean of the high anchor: 39.3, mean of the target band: 27.1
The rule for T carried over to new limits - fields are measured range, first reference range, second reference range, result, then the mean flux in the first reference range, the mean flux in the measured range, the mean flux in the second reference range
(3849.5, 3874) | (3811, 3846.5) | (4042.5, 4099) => 0.02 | 16.6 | 19.6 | 40.9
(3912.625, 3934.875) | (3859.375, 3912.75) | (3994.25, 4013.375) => 0.37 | 24.1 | 20.7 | 41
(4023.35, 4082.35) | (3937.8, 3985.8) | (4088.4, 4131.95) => -0.13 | 24.2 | 39.6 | 42.1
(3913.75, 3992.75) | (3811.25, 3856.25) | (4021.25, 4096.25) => 0.24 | 17.1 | 24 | 40.9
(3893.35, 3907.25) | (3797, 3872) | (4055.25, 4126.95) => -0.11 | 19.1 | 27.4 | 41.4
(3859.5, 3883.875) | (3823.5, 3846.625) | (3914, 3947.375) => -0.23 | 15.2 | 21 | 19.8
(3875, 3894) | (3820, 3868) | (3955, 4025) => -0.03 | 17.2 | 22.3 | 33.6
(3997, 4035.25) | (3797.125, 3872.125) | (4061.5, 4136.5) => -0.21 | 19.1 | 41.7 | 41.5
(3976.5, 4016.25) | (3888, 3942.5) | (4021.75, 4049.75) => -0.13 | 23.2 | 38.9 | 40.1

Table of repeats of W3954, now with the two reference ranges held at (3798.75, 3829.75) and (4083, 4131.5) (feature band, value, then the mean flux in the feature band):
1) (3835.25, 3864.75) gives 6.92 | 17.9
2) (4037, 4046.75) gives -0.43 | 39.4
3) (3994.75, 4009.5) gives -2.55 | 40.8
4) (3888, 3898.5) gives 0.27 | 25.9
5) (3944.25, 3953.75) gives 1.01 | 27.5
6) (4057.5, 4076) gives 0.55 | 38.4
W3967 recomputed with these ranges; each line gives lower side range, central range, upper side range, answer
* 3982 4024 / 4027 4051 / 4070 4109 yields 1.0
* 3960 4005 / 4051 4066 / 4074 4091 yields 0.4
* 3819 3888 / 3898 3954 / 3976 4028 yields 9.8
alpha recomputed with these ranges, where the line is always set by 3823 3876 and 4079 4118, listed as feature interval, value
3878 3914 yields -0.15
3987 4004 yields -0.22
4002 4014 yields -0.22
